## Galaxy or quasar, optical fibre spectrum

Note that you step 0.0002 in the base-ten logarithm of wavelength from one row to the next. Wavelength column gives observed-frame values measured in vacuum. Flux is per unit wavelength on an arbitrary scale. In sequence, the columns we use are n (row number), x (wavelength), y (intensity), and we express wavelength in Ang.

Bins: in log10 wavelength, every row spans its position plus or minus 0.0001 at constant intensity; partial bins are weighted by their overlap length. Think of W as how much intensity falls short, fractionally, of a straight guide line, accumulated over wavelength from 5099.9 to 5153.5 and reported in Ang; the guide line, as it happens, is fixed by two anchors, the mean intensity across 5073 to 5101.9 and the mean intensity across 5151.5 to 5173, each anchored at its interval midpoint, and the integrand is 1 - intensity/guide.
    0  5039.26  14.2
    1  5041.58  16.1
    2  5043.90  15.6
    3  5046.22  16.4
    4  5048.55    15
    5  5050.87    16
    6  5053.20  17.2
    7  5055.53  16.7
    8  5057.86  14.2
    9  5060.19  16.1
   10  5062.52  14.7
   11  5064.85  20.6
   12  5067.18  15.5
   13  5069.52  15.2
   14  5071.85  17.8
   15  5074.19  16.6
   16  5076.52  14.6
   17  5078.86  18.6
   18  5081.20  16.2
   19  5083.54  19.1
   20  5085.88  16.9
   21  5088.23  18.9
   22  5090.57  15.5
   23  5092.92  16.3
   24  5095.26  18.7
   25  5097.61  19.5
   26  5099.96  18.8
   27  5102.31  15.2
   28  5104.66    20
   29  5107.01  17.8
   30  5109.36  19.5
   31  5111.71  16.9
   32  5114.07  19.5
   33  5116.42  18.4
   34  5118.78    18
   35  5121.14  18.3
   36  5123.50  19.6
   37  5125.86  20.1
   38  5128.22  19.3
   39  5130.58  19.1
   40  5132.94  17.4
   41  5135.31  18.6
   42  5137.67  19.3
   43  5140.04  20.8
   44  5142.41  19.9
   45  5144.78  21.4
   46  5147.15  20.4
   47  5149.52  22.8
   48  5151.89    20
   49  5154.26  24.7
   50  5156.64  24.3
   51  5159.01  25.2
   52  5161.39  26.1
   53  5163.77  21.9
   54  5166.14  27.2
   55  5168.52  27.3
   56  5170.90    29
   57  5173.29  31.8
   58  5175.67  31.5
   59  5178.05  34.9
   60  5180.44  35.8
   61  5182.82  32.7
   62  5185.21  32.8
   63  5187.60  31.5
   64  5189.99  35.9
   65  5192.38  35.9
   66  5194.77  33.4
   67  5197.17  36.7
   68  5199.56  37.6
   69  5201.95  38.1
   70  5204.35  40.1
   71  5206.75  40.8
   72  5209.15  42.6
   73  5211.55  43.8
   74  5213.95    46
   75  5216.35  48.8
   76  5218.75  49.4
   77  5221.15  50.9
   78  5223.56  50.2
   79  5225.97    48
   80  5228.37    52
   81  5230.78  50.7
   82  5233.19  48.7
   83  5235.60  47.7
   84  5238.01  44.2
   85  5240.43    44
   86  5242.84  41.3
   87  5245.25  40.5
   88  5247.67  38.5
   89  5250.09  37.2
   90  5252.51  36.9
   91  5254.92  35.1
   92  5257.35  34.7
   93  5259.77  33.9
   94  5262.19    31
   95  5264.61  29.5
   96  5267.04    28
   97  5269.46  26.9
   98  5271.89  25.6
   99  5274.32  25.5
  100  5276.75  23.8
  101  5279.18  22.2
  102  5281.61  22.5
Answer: 6.0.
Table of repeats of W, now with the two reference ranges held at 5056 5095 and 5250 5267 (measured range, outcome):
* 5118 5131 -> 1.29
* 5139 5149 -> 0.96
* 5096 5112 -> 0.82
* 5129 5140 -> 1.62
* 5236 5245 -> -3.27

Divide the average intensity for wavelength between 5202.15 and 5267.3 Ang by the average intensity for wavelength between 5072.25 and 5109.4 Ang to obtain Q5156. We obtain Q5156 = 2.40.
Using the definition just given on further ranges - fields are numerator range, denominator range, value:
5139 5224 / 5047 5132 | 1.89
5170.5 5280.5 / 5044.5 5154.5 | 2.09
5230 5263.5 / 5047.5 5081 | 2.46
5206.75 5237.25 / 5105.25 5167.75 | 2.32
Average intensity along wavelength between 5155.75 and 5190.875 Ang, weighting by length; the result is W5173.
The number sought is 29.9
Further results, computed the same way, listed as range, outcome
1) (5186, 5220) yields 40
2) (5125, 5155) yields 20.2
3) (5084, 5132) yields 18.3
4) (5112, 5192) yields 24.5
